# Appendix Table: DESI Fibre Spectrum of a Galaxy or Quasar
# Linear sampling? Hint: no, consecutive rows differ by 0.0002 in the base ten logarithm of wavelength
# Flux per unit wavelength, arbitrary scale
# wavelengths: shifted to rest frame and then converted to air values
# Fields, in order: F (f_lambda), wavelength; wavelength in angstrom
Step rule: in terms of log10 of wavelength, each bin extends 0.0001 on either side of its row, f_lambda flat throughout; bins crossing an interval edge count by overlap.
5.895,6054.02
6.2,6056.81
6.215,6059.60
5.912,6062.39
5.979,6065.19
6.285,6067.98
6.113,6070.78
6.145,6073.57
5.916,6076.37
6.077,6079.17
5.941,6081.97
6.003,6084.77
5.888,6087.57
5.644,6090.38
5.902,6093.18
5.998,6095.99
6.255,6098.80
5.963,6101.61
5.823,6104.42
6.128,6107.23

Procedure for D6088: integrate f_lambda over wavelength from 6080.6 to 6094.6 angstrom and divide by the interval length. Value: 5.88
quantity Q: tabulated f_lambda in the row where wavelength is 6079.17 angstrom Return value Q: 6.077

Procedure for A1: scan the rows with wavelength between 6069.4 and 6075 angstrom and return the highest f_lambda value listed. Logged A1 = 6.145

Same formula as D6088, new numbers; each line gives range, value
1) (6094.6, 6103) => 6.07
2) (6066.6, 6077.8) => 6.11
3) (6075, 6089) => 5.96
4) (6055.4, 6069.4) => 6.11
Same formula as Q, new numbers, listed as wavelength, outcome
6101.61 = 5.963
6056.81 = 6.2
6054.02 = 5.895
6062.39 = 5.912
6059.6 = 6.215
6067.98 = 6.285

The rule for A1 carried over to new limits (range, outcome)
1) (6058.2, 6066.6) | 6.215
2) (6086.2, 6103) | 6.255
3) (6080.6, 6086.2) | 6.003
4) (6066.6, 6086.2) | 6.285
